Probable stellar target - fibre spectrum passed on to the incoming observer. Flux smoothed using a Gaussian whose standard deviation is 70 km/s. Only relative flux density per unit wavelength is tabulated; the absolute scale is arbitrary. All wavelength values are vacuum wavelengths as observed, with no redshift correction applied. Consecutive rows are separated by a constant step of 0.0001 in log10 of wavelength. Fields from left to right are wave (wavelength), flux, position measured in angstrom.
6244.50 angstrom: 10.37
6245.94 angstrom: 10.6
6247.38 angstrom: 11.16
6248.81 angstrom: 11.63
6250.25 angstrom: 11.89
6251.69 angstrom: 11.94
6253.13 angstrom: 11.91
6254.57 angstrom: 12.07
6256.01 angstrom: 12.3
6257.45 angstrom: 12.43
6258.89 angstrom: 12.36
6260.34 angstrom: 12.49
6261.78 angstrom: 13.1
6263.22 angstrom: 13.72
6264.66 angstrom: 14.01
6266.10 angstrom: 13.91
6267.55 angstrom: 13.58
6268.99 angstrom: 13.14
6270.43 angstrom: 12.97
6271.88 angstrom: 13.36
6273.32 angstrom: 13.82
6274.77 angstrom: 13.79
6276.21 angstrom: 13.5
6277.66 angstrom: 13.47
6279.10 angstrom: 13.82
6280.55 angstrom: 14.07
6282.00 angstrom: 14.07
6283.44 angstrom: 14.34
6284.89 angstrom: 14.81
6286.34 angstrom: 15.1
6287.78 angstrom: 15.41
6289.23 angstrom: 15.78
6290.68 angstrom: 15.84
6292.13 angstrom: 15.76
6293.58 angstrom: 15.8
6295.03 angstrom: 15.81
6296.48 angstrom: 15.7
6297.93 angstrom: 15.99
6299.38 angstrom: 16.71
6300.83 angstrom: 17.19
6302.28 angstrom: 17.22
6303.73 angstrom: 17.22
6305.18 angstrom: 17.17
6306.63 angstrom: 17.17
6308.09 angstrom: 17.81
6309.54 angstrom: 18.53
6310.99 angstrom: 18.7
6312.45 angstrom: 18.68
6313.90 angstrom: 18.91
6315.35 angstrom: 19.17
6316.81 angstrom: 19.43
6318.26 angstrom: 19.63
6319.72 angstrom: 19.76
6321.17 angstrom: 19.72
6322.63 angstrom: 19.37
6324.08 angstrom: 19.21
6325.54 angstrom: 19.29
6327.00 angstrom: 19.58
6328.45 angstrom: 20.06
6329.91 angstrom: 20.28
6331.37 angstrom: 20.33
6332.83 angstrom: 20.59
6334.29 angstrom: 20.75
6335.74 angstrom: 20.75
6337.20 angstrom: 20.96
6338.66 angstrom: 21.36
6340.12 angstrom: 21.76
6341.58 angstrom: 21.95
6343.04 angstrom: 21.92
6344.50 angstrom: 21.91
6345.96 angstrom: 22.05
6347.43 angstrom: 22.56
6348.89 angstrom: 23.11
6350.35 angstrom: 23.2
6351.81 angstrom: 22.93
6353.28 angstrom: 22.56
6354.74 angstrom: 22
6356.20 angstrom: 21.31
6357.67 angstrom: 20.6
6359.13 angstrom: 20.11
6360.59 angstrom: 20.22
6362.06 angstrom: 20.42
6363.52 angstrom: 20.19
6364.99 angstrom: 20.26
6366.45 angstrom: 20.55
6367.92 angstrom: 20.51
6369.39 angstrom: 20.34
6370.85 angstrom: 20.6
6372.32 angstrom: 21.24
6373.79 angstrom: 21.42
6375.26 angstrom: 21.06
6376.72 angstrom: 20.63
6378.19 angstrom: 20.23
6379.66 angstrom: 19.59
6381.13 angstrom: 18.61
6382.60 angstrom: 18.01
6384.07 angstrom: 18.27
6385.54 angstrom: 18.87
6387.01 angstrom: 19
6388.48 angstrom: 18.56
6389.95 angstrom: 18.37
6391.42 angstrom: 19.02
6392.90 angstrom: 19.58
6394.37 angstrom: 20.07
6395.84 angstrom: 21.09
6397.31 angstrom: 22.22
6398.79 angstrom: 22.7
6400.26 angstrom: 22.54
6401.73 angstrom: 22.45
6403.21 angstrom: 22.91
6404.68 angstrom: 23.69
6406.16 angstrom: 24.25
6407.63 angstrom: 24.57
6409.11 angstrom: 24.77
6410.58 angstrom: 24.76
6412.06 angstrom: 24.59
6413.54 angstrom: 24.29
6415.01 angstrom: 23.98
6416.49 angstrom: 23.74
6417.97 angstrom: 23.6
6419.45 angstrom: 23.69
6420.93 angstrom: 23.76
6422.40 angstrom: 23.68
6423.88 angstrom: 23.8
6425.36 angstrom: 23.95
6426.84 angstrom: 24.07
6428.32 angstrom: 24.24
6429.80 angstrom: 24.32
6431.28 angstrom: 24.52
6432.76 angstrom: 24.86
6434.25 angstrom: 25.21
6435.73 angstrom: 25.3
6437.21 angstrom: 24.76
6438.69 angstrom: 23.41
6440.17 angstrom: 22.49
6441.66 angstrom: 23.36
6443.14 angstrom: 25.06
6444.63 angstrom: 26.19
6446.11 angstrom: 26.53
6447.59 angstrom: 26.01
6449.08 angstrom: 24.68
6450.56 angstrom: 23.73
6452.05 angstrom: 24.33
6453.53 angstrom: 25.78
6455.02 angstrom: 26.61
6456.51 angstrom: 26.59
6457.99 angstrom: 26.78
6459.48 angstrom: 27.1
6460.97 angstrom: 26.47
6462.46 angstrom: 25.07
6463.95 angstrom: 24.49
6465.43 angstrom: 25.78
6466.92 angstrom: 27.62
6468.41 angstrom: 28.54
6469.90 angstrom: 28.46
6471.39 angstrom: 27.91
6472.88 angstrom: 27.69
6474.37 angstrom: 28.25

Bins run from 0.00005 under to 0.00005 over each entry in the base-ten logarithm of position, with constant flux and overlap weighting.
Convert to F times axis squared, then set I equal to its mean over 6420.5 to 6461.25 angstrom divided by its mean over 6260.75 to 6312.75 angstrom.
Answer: 1.71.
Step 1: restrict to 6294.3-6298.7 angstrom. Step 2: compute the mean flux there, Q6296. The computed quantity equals 15.8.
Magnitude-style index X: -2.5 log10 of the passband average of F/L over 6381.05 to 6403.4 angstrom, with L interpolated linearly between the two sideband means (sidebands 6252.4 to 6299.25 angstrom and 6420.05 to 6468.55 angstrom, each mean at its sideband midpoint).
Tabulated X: 0.08 mag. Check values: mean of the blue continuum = 14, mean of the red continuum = 25.1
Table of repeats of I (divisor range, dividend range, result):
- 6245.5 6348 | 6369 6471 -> 1.47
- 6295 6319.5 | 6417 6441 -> 1.41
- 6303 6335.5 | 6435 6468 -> 1.38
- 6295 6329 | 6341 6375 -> 1.19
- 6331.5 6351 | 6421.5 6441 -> 1.15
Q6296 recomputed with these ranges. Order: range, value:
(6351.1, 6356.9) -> 22.2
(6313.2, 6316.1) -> 19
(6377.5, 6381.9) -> 19.4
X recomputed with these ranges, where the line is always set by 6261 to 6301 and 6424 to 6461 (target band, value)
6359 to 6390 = 0.036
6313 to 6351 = -0.158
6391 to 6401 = 0.046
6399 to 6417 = -0.050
